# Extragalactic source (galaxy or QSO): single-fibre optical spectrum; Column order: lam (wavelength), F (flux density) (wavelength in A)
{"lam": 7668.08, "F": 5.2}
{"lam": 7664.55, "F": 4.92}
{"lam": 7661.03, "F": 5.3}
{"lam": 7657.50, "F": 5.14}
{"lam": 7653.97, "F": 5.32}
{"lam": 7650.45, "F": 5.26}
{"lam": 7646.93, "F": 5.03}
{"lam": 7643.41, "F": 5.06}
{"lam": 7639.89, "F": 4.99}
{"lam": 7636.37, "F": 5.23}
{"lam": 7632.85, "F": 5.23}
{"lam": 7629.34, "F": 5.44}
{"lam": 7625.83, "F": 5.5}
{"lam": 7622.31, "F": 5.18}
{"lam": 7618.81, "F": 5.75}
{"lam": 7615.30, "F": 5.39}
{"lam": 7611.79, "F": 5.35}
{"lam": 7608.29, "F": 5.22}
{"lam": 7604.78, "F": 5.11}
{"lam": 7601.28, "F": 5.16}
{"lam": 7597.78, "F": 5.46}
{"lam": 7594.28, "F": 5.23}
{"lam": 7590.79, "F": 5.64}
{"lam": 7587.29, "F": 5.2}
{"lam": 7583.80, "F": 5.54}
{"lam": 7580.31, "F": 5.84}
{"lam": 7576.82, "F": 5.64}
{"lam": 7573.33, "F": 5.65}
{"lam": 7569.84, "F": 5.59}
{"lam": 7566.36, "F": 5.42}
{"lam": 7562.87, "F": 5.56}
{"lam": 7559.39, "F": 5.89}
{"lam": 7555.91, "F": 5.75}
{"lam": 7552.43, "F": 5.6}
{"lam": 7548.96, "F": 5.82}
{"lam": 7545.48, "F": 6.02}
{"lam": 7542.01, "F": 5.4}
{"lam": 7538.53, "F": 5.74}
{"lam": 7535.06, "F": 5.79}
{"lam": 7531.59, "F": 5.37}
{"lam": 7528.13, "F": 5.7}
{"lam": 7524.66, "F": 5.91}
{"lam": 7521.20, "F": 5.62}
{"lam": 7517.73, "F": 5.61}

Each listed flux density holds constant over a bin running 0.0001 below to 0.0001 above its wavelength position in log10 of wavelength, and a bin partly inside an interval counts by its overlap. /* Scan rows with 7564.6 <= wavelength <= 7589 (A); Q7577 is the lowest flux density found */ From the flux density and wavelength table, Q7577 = 5.2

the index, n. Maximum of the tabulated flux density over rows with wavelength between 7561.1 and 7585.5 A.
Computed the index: 5.84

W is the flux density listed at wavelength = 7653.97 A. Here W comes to 5.32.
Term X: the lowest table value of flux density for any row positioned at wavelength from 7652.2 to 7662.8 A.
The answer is 5.14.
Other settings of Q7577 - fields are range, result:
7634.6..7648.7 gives 4.99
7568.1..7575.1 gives 5.59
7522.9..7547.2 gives 5.37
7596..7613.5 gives 5.11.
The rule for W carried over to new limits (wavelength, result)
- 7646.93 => 5.03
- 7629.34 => 5.44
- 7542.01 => 5.4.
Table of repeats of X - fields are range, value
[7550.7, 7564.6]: 5.56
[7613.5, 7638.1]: 5.18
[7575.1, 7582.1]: 5.64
